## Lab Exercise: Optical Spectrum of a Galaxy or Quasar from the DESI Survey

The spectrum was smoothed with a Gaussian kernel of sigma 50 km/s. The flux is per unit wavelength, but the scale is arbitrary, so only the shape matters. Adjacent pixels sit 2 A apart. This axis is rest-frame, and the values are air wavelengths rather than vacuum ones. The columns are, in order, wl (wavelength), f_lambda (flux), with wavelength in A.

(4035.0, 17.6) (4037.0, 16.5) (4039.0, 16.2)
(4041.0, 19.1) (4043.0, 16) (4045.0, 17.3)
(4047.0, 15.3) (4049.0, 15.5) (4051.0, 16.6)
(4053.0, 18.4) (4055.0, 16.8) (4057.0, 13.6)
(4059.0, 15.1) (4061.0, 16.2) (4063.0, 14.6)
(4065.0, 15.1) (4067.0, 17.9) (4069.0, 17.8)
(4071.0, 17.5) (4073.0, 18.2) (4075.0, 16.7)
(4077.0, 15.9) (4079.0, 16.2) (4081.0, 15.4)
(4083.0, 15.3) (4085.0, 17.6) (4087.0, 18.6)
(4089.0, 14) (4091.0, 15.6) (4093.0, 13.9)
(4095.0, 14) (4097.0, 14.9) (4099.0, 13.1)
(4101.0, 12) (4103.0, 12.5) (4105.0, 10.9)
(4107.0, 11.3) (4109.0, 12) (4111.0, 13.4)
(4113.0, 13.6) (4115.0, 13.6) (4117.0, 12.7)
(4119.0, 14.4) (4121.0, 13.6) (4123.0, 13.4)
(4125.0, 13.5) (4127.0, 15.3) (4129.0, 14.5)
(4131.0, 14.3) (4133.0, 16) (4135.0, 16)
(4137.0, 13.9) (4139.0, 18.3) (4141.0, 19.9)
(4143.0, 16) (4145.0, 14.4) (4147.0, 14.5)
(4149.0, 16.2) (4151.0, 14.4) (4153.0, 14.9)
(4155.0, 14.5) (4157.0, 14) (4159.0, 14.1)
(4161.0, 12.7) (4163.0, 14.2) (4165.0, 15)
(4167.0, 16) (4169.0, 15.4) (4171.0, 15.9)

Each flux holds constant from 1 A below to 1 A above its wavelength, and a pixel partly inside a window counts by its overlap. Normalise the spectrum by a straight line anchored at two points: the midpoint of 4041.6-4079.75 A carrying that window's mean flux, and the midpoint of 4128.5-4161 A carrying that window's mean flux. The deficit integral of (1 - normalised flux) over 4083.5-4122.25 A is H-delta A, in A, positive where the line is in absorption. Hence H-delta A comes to 5.0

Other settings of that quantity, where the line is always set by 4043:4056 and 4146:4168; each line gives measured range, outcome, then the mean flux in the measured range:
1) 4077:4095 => 0.22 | 15.7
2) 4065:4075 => -0.77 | 17.5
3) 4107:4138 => 2.64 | 13.9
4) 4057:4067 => 0.62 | 15.3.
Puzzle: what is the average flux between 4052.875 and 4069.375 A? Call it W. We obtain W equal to 16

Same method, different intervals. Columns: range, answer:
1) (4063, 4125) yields 14.7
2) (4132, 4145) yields 16.5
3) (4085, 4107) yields 14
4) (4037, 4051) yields 16.6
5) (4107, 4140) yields 14.2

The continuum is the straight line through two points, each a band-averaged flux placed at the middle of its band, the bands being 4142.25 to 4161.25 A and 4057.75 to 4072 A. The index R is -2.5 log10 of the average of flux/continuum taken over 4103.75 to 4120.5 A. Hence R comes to 0.202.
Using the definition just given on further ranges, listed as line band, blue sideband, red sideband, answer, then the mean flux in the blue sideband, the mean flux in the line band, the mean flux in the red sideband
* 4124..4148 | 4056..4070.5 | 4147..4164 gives -0.06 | 15.8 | 15.5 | 14.4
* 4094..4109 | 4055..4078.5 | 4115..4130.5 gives 0.17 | 16.3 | 12.6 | 13.9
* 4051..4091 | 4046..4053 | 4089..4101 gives -0.08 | 16.2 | 16.4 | 14.1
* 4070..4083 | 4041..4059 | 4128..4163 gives -0.04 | 16.3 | 16.5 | 15.2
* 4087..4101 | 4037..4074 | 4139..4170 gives 0.11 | 16.5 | 14.4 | 15.2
